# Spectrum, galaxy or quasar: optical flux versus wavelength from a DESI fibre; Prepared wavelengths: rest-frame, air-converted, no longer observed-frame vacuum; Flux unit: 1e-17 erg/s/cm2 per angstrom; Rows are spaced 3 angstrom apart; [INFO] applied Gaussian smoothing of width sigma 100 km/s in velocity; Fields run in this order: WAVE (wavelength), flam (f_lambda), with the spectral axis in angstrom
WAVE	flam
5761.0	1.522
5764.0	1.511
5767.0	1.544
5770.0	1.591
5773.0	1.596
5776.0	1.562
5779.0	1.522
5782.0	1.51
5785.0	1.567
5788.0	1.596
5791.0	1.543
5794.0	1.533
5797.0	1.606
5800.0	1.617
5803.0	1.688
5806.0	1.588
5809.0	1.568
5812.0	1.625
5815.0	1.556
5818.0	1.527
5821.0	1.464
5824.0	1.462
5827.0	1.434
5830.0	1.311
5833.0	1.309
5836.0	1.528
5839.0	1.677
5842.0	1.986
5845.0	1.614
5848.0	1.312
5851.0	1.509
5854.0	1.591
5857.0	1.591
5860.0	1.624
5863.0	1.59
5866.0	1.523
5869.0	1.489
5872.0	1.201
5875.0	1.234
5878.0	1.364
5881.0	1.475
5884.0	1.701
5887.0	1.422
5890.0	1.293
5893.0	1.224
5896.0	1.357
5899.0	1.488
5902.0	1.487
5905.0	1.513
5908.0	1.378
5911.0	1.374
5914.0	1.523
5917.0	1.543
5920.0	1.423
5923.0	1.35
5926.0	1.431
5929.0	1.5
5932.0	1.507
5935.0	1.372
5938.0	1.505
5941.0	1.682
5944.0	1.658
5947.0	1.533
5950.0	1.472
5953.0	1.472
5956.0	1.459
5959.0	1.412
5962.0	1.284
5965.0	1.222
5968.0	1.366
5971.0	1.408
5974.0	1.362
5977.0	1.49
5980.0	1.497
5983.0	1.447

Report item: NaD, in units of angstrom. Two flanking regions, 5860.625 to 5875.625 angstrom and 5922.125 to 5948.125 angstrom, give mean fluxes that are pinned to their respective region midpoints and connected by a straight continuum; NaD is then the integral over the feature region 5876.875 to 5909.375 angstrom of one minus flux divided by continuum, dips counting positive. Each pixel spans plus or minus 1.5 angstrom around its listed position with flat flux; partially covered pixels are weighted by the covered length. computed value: 0.7 angstrom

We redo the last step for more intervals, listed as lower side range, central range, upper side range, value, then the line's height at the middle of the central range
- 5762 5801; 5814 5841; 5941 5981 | 0.8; 1.53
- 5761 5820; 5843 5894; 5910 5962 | 1.9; 1.52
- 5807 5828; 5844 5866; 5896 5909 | -0.7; 1.49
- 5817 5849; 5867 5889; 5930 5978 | 1.2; 1.49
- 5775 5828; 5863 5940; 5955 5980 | 0.9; 1.45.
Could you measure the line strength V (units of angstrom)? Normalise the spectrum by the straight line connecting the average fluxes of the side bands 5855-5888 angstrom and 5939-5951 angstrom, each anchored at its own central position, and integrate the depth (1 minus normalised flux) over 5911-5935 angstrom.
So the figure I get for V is 1.5 angstrom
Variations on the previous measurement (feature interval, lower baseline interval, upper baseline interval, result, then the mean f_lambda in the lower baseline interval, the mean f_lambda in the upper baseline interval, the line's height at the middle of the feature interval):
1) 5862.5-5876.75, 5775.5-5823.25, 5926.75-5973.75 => 1.1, 1.57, 1.45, 1.51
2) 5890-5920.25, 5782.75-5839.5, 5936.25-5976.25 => 1.1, 1.53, 1.45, 1.48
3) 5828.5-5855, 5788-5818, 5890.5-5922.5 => -0.2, 1.59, 1.42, 1.53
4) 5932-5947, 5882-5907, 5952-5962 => -1.3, 1.44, 1.42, 1.43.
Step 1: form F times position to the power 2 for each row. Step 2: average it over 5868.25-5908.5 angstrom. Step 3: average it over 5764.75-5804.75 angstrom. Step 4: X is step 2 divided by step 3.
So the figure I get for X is 0.92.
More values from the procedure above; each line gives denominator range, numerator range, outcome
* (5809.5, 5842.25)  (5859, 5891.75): 0.97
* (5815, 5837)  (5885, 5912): 1.00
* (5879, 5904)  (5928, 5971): 1.04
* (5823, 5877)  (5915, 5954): 1.03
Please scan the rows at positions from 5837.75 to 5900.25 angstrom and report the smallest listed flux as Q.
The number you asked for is 1.201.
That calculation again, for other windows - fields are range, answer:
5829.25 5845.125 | 1.309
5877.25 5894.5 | 1.224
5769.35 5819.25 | 1.51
